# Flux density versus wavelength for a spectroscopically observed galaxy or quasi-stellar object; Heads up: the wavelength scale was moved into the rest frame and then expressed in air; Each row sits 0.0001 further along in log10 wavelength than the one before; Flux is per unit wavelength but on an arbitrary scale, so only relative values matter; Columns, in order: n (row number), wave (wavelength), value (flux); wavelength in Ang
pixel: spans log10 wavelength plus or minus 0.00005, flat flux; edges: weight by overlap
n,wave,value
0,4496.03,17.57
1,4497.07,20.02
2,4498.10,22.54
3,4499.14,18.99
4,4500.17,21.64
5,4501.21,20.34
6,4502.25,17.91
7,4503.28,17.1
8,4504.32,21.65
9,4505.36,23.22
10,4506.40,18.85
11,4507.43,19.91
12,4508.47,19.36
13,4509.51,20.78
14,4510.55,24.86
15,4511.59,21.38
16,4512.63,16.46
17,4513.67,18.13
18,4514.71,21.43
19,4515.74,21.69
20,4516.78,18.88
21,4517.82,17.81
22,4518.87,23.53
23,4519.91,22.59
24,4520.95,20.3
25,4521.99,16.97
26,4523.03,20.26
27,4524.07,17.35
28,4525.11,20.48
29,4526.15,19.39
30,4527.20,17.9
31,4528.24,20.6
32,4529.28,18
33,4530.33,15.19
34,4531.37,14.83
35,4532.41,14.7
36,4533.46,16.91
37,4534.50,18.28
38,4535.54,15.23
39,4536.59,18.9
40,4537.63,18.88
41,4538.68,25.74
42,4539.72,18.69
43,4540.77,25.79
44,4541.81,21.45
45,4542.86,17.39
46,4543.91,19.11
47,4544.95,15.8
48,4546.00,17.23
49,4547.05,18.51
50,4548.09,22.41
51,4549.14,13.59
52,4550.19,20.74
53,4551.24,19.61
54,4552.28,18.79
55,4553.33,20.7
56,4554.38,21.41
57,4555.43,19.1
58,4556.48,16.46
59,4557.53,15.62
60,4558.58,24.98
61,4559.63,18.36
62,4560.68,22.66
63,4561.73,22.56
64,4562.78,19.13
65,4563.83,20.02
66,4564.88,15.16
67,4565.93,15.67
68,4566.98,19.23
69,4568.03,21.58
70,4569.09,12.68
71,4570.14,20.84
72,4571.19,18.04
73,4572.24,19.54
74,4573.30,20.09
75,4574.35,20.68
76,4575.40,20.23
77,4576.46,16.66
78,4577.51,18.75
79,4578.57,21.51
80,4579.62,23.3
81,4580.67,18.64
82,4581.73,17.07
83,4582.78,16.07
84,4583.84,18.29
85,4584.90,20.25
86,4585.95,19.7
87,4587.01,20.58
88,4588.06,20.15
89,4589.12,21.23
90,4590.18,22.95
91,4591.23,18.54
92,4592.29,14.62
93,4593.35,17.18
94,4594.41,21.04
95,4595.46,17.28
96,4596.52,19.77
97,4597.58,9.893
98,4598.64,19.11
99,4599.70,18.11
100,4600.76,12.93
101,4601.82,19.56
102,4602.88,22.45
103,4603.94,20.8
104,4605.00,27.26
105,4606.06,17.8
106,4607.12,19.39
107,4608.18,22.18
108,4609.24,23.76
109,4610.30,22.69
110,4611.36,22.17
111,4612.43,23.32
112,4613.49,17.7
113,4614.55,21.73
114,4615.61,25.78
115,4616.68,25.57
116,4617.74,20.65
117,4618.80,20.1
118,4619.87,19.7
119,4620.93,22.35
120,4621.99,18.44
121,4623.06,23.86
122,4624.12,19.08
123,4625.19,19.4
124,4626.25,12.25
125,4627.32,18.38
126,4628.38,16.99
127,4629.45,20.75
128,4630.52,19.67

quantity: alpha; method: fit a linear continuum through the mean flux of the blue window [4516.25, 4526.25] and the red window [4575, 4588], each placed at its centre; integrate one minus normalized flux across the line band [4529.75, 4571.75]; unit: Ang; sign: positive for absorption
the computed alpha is 1.6 Ang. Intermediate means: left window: 19.8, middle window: 18.8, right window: 19.3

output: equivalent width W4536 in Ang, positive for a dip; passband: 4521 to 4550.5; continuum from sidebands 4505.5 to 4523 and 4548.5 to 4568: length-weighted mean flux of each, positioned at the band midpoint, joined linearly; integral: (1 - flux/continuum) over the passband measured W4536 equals 1.7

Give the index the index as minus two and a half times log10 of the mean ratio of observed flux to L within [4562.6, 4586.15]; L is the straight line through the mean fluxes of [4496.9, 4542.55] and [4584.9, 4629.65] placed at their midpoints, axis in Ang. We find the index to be 0.057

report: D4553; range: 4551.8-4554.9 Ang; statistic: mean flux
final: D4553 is 20.3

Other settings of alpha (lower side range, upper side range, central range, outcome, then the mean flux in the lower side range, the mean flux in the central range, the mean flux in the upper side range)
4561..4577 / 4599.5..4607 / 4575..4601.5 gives 1.2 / 18.9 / 18.5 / 19.9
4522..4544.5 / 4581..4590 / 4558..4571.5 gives -0.2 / 18.8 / 19.3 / 19.3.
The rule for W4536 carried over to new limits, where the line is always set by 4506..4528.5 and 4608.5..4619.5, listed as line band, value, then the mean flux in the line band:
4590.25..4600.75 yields 2.2 Ang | 17.3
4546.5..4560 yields 1.0 Ang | 19.3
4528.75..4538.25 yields 1.6 Ang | 16.9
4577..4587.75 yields 1.0 Ang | 19.4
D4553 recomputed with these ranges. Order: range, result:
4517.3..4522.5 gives 20.2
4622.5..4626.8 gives 18.6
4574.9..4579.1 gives 19.3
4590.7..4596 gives 17.8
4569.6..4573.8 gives 19.6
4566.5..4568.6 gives 20.2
